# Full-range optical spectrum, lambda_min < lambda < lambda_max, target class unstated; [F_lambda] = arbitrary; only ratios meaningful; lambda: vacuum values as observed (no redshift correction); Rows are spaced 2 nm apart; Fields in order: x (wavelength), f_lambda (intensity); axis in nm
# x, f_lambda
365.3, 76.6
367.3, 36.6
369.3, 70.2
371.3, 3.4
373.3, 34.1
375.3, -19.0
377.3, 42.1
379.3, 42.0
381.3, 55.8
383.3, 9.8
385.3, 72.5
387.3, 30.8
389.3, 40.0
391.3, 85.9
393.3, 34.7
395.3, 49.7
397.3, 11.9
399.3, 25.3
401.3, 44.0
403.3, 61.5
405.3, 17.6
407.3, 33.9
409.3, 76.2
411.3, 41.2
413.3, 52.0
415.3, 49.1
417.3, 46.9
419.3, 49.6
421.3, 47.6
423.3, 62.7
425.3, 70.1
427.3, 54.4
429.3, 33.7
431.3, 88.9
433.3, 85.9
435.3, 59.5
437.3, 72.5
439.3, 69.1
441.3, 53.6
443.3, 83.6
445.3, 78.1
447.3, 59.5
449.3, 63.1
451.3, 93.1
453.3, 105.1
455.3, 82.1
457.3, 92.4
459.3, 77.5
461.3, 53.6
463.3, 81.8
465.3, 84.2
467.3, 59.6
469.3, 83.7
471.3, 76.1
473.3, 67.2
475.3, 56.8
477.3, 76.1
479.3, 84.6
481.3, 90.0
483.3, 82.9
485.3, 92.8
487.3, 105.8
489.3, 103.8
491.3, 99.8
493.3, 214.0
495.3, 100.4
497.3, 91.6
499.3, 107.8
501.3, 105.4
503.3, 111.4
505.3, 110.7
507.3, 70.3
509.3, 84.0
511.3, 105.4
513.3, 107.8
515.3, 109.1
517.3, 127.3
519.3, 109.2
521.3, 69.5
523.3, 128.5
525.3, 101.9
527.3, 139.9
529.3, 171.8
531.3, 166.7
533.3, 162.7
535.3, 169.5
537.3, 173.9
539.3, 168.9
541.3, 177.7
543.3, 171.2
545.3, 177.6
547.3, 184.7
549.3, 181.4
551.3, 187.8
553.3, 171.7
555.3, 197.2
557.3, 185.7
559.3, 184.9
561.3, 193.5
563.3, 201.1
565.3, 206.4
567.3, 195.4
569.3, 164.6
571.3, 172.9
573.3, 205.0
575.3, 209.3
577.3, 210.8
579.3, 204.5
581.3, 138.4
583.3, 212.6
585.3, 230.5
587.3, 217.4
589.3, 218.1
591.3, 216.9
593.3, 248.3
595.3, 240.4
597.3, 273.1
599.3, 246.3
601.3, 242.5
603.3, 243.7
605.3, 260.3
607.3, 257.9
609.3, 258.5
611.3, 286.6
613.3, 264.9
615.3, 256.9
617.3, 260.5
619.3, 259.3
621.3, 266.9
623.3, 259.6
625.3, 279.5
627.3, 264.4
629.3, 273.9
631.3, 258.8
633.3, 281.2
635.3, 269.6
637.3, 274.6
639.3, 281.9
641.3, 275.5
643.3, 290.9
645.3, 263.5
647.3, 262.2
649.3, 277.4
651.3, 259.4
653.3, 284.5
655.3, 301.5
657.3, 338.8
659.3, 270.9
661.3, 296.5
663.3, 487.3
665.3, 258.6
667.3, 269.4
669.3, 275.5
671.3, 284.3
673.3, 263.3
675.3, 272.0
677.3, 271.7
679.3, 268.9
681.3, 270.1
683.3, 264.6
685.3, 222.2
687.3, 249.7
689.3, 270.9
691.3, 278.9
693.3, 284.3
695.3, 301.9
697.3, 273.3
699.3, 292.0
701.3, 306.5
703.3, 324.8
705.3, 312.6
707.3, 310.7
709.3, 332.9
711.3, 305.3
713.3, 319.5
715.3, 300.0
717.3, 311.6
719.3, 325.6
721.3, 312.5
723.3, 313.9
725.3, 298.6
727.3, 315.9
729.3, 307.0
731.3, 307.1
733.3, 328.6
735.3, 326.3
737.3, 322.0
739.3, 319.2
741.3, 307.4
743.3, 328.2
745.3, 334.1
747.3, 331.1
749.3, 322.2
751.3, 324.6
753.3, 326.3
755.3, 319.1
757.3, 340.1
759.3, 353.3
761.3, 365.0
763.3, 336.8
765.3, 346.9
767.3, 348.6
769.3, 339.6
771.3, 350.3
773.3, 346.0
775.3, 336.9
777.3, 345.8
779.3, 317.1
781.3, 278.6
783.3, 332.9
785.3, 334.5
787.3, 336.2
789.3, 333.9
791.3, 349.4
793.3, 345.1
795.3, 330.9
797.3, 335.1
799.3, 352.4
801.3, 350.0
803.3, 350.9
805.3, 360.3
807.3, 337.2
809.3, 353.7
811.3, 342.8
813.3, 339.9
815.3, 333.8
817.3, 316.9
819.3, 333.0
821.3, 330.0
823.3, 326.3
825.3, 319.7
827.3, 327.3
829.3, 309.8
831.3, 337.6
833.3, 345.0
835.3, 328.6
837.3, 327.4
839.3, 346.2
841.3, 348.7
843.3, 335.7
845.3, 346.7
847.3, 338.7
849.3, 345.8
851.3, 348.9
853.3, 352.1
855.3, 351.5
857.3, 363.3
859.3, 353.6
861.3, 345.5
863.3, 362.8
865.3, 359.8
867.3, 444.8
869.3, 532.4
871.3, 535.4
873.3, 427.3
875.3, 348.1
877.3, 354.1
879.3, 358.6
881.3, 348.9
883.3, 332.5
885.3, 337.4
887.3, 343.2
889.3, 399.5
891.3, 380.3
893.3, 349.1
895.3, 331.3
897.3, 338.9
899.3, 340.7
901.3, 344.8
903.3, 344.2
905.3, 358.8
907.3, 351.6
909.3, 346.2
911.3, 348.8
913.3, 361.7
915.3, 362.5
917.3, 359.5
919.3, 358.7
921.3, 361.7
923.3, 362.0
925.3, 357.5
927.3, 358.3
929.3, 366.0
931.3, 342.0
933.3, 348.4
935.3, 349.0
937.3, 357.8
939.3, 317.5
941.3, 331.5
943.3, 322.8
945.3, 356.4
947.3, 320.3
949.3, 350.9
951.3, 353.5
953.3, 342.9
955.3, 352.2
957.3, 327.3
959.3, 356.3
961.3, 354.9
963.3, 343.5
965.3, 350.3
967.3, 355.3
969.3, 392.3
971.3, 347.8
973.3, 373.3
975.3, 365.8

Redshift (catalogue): 0.323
